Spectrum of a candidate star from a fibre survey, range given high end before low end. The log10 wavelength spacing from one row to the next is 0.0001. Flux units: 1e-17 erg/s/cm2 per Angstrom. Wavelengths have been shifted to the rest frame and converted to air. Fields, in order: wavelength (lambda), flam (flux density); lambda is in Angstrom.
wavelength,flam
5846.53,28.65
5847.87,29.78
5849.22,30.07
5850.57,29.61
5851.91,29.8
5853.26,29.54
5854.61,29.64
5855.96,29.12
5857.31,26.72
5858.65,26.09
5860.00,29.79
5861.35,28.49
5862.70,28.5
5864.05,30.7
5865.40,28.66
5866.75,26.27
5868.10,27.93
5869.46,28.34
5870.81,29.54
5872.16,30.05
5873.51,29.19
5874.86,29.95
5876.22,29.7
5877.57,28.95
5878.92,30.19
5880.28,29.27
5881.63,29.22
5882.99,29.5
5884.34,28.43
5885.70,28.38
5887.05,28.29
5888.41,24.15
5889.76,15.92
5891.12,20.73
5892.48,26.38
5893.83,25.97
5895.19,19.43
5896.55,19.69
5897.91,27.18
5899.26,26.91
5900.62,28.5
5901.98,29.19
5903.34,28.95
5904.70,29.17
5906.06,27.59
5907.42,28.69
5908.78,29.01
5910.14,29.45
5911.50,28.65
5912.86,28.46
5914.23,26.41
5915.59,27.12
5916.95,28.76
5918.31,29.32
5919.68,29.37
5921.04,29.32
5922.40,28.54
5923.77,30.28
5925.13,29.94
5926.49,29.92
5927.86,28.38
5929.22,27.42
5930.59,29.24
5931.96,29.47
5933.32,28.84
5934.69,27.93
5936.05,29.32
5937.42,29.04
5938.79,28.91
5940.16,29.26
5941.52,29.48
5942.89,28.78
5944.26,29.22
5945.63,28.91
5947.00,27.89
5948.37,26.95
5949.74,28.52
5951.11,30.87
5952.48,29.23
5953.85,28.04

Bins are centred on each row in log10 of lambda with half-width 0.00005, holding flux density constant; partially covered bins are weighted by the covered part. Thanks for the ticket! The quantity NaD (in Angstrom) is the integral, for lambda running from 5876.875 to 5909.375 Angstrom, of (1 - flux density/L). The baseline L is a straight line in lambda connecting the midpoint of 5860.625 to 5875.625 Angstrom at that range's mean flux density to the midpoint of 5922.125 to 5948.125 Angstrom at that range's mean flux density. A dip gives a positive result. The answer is 2.53 Angstrom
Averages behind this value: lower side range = 28.9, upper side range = 29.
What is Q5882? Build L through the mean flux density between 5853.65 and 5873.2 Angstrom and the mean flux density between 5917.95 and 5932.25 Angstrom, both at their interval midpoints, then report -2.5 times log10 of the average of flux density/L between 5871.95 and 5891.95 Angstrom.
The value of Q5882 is 0.05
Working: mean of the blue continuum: 28.6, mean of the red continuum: 29.2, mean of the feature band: 27.4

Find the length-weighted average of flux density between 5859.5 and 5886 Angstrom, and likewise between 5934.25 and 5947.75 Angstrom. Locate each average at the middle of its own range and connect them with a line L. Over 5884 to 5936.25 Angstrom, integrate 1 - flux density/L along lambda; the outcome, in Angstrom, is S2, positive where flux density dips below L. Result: 2.8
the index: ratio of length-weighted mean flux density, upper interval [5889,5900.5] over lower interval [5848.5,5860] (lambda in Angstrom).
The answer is 0.80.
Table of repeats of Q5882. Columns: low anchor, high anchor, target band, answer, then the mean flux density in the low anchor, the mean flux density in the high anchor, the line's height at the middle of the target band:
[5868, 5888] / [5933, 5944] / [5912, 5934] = 0.007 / 29.1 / 29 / 29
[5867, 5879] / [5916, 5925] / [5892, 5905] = 0.124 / 29.2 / 29.2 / 29.2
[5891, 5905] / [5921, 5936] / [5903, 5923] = -0.048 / 25.7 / 29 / 27.4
